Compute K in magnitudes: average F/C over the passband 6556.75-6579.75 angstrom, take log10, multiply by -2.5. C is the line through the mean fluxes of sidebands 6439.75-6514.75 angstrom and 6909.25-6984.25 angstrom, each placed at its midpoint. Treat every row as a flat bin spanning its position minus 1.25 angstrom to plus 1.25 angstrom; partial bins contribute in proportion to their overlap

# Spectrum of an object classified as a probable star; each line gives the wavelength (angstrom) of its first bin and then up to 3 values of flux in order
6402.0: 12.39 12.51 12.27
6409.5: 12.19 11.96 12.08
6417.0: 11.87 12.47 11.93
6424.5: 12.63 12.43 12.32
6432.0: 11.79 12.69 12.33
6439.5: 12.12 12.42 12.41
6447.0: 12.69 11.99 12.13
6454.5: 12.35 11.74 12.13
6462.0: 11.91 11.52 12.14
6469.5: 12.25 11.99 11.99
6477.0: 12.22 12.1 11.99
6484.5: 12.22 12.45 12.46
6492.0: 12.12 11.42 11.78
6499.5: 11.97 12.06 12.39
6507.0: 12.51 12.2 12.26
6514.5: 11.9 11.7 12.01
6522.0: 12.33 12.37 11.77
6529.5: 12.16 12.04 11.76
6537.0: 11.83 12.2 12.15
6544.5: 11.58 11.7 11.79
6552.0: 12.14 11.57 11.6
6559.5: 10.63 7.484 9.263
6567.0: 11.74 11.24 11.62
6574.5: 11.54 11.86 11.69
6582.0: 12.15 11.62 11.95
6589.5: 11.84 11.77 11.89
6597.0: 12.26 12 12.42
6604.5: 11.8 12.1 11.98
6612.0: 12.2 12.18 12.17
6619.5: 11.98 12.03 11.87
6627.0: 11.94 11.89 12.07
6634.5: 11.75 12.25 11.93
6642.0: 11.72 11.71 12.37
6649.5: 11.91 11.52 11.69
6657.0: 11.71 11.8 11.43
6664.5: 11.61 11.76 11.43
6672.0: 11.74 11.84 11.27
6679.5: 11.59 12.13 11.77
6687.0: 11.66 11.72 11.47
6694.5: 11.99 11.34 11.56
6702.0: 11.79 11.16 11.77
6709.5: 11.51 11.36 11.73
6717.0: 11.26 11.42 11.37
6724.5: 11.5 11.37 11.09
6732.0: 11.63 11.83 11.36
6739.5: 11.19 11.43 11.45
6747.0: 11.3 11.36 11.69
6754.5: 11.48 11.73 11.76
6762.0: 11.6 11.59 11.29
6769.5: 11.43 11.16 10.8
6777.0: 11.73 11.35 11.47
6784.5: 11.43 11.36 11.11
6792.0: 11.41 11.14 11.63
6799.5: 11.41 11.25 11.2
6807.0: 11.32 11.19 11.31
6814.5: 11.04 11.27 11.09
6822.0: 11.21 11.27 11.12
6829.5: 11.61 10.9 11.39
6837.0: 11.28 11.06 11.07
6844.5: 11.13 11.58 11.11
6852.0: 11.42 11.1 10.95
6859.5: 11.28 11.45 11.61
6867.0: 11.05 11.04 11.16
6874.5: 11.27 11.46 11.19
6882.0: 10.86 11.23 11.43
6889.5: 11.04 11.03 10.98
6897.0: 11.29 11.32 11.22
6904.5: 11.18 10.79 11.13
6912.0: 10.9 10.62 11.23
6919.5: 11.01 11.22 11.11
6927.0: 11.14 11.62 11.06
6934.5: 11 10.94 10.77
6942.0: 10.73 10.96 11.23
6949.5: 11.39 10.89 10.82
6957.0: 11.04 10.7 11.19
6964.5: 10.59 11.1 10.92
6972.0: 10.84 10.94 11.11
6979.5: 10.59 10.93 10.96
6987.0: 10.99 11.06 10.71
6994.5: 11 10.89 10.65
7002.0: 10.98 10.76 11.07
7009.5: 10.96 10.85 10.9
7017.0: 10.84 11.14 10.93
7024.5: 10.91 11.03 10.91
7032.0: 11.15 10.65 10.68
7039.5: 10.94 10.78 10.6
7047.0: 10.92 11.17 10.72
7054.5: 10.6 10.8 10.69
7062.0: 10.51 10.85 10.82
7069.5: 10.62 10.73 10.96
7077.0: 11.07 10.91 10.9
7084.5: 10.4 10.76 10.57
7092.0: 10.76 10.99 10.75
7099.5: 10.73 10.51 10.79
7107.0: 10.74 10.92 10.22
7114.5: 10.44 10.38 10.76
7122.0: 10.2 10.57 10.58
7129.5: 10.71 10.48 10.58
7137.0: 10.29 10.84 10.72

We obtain 0.11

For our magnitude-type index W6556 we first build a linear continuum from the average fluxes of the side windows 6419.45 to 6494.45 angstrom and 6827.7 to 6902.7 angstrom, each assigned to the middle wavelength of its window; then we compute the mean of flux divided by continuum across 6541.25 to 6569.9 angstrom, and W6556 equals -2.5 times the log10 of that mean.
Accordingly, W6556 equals 0.08 mag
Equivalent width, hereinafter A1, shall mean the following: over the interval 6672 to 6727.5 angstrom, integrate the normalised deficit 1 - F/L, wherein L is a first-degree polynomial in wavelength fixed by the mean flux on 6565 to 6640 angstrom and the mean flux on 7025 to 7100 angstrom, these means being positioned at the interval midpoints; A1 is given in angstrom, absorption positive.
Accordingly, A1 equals 0.4 angstrom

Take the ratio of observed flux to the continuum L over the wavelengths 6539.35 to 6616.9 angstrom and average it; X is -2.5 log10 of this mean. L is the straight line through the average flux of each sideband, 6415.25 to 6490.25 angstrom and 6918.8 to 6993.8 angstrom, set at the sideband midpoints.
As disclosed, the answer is 0.03 mag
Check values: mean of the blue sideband 12.2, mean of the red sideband 11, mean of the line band 11.6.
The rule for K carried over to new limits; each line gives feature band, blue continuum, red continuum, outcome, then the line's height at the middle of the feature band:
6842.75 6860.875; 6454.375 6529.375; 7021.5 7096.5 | 0.005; 11.3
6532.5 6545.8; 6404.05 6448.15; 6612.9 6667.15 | 0.014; 12.1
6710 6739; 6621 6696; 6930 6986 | 0.015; 11.6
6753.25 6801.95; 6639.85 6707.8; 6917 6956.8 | 0.003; 11.4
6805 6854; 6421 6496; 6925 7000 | 0.005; 11.3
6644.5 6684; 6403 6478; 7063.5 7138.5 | -0.005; 11.7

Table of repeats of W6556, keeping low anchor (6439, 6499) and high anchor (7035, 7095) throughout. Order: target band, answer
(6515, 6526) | -0.01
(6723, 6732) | 0.02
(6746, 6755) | 0.00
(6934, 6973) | 0.01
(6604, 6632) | -0.02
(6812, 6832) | 0.01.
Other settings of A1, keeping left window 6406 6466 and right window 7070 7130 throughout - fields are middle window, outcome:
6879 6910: 0.05 angstrom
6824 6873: 0.09 angstrom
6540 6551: 0.09 angstrom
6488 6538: -0.20 angstrom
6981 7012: 0.01 angstrom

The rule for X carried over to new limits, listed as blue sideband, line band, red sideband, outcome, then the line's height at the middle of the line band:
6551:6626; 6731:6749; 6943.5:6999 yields -0.01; 11.4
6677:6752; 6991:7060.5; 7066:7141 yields 0.00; 10.8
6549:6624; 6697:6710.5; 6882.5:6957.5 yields -0.01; 11.4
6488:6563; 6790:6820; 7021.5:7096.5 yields 0.00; 11.3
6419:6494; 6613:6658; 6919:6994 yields -0.02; 11.8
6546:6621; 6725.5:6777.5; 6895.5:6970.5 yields -0.01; 11.3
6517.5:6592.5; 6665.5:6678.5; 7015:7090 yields -0.02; 11.4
